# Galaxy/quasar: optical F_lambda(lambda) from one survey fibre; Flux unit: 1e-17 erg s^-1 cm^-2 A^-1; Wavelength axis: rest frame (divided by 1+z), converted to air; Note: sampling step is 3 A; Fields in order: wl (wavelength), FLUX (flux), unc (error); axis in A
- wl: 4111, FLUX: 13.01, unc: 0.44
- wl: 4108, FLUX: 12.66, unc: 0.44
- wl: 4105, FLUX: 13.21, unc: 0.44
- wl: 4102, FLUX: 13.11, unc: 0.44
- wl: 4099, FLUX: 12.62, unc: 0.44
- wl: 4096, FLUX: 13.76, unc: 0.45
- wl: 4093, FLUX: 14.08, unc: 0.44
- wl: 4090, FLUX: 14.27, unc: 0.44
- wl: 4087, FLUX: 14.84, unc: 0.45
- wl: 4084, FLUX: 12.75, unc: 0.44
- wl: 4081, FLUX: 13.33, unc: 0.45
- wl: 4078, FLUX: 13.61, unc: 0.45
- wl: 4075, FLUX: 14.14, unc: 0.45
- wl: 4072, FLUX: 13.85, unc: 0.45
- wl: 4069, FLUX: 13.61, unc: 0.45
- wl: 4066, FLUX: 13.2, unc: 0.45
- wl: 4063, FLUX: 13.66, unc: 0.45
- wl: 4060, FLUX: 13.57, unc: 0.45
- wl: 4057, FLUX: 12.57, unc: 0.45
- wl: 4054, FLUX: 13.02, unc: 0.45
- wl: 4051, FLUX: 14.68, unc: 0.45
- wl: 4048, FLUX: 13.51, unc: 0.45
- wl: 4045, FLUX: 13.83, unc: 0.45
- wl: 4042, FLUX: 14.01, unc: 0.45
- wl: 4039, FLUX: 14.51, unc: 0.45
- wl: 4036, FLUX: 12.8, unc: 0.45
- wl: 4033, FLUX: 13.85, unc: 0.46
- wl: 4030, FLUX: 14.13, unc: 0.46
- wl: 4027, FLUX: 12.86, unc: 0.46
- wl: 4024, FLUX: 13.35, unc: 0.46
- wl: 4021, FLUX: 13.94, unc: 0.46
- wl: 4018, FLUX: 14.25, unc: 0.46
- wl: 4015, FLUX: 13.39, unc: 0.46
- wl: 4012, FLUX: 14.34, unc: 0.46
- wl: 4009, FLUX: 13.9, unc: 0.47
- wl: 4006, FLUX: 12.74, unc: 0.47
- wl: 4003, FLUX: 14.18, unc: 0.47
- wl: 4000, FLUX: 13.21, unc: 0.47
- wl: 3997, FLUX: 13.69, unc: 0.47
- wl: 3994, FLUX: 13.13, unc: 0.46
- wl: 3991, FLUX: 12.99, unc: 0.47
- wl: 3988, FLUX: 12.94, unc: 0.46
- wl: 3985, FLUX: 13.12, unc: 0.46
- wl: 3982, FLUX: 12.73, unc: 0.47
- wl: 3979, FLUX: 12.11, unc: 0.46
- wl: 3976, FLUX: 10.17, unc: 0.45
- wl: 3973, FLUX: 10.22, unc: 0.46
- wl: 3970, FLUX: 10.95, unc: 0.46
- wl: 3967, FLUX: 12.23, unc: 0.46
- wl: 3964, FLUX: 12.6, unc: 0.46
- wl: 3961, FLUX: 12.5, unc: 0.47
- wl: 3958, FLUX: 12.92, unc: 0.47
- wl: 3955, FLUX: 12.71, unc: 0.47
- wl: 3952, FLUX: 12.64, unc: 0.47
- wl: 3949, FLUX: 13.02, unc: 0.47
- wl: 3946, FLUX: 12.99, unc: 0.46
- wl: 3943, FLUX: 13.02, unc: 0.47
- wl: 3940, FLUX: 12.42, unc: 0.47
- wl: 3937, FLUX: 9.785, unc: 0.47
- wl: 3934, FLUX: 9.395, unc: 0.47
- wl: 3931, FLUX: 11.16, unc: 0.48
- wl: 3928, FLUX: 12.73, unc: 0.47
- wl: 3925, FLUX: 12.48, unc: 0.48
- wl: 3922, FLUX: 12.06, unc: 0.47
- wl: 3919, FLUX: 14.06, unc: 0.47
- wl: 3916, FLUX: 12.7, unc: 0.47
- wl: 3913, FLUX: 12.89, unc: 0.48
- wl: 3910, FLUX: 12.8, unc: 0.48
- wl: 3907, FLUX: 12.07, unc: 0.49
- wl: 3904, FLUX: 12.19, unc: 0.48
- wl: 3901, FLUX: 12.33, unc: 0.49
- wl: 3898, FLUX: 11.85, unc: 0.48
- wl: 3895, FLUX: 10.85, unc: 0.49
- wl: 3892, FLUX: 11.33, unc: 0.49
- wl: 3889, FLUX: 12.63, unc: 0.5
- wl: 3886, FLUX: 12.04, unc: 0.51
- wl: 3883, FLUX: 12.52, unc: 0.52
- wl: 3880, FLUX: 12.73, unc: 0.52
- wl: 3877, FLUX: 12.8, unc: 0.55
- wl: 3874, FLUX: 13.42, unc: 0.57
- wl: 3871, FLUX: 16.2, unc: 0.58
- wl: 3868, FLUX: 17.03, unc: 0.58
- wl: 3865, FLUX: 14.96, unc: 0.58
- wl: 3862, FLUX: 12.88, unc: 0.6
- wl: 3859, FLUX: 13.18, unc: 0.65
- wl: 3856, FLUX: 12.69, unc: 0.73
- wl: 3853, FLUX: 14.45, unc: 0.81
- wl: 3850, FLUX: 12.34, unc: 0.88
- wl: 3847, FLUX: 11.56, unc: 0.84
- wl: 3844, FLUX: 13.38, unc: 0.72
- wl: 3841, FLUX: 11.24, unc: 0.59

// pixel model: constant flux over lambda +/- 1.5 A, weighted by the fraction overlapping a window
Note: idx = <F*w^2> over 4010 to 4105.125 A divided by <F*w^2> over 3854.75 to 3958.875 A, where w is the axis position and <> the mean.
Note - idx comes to 1.2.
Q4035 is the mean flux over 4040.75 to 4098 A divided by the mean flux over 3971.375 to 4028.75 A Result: 1.1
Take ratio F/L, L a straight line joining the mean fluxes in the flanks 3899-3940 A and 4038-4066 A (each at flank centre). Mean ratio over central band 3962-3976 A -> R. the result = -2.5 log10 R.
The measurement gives 0.11 mag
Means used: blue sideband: 12.1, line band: 11.4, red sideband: 13.7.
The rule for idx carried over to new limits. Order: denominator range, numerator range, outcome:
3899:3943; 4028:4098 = 1.22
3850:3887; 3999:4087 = 1.09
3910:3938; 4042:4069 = 1.21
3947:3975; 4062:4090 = 1.19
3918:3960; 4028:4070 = 1.18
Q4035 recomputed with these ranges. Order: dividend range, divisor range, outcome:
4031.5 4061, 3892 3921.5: 1.10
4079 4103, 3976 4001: 1.06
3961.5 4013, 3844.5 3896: 0.96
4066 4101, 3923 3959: 1.13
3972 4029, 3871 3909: 1.05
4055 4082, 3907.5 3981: 1.11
